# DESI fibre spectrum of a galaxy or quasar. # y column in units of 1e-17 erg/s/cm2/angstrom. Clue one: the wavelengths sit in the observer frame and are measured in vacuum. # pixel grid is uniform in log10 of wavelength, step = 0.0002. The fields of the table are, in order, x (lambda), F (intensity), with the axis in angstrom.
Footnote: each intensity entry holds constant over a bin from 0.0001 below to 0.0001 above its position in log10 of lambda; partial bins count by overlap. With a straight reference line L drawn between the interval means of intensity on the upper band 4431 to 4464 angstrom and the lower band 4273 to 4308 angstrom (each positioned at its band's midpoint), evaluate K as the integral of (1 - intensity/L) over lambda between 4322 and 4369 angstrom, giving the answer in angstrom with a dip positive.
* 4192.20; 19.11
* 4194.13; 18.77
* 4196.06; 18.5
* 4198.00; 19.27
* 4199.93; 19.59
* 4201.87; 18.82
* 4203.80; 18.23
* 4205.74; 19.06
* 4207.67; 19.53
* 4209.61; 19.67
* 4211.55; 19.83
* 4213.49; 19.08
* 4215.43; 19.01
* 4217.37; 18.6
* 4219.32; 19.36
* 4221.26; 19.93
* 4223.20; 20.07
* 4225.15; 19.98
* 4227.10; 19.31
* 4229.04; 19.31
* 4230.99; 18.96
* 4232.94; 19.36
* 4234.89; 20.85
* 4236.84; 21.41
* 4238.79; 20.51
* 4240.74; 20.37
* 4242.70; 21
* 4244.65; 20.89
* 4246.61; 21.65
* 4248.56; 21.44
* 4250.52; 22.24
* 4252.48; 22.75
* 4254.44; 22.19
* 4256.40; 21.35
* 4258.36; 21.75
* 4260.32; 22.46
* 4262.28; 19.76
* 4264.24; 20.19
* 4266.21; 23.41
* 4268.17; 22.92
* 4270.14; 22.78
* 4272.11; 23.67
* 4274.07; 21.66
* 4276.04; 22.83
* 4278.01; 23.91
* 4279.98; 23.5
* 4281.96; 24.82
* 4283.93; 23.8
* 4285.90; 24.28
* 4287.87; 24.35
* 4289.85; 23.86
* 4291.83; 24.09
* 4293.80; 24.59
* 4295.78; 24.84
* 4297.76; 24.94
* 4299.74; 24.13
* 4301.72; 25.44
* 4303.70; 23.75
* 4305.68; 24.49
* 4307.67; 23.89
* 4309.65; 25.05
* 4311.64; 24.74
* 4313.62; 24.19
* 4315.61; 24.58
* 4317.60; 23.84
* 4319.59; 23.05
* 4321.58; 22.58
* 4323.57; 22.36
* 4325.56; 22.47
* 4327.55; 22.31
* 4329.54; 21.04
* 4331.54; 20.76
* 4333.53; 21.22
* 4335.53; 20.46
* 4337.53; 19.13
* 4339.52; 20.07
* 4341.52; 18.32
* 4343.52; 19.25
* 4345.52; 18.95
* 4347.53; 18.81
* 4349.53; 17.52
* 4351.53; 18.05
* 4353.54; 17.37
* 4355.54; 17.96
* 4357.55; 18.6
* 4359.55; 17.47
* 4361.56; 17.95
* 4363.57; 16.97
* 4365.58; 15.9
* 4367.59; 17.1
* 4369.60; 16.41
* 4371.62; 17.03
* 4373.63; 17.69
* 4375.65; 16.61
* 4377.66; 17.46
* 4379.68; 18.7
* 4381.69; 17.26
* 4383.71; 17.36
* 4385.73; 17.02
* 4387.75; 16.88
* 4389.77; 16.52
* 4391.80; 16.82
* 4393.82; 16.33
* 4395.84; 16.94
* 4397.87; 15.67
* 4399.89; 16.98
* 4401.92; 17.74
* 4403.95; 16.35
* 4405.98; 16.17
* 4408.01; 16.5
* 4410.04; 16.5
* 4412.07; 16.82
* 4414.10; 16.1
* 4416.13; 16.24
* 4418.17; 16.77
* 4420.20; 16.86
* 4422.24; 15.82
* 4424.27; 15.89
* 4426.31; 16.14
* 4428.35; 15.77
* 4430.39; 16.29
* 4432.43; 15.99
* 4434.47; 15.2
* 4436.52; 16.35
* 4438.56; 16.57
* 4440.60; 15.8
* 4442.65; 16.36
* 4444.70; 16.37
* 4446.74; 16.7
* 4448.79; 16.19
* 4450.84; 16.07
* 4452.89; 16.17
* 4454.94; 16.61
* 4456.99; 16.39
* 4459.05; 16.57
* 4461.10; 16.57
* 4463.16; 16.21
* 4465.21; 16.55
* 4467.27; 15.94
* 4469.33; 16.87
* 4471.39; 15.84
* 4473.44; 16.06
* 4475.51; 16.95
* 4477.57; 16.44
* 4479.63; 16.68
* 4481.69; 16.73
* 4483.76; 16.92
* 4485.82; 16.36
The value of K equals 4.9 angstrom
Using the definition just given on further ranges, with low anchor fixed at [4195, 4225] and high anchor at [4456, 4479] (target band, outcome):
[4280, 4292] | -3.7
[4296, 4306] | -3.5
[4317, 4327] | -2.7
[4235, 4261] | -3.7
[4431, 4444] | 0.5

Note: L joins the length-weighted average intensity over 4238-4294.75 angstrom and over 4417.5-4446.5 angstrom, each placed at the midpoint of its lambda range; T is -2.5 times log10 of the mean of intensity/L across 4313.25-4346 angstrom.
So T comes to -0.07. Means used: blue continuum 22.5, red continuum 16.2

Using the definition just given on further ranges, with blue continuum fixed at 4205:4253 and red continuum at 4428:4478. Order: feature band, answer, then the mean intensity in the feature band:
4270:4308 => -0.25 mag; 24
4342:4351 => -0.03 mag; 18.6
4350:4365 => 0.01 mag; 17.7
